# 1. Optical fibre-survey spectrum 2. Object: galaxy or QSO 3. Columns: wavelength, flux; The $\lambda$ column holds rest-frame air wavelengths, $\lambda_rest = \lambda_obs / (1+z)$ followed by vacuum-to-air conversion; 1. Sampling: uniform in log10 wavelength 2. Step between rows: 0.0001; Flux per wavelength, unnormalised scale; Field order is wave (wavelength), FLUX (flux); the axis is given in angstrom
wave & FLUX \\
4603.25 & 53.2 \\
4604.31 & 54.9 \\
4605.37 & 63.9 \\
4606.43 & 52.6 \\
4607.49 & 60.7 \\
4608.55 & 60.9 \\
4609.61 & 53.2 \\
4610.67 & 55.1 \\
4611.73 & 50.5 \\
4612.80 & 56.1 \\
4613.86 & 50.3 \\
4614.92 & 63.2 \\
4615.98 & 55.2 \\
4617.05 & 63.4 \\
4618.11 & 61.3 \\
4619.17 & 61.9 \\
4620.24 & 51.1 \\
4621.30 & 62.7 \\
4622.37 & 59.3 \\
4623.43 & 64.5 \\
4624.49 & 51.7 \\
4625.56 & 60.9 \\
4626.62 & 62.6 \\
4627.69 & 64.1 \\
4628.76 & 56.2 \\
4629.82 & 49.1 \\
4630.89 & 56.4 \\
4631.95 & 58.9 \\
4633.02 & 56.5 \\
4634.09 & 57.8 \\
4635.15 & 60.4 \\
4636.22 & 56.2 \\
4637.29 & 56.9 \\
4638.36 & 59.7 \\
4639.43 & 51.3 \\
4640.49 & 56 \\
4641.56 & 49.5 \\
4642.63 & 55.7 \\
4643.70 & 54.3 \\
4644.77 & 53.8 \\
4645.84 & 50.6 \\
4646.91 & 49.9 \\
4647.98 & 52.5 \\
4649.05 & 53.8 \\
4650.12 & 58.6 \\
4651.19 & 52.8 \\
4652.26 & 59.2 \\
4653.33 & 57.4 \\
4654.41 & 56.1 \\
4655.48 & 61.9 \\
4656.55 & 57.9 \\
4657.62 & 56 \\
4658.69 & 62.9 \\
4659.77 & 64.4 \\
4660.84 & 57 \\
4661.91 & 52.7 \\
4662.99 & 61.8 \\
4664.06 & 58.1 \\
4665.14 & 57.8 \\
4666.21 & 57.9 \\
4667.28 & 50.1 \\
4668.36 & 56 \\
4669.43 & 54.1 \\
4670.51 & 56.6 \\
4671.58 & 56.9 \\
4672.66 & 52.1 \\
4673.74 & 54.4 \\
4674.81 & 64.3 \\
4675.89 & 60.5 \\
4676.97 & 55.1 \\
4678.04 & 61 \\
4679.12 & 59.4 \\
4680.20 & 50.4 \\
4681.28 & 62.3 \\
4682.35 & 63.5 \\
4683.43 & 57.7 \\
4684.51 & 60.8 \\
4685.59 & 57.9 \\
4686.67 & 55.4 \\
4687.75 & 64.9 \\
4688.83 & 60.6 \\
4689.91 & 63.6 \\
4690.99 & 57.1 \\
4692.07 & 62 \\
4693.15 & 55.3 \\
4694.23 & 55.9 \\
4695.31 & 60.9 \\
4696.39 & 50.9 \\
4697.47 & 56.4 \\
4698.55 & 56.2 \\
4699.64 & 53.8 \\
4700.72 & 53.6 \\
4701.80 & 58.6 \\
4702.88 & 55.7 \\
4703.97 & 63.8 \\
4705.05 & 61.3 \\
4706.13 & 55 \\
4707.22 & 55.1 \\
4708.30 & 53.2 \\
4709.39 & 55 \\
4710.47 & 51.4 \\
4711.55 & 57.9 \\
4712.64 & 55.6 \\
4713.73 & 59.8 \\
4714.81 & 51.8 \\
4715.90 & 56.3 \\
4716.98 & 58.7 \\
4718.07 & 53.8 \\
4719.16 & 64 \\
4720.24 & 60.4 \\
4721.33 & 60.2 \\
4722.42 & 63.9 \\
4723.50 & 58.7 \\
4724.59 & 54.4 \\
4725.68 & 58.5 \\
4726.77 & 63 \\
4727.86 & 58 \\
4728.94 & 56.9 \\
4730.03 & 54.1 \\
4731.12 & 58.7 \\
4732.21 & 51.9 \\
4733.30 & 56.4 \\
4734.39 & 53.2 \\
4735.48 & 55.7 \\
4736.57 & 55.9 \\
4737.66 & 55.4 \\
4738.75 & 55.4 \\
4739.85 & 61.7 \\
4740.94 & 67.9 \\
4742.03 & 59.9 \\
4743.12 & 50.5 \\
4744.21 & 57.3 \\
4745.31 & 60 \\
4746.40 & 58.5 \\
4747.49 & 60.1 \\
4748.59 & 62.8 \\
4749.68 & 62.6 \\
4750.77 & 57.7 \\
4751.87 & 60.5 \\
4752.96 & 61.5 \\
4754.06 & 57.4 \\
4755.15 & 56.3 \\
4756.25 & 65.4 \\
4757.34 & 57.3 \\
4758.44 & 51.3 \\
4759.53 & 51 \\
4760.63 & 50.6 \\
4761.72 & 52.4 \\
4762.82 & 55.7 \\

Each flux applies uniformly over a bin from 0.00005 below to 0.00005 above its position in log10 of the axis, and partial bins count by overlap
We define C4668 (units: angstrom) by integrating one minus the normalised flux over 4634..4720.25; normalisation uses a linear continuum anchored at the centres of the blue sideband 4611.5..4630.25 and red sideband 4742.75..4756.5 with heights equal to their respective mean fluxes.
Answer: 2.4 angstrom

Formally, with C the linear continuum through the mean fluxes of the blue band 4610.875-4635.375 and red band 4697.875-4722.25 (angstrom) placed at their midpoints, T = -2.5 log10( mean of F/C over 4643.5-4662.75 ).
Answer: 0.02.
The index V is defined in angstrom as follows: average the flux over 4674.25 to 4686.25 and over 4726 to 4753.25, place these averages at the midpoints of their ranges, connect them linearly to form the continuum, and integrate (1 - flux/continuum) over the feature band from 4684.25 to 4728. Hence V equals 0.8 angstrom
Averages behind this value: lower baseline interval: 59.3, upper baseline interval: 58.2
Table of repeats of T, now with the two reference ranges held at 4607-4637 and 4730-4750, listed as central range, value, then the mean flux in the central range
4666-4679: 0.02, 56.6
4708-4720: 0.03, 56.3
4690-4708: 0.01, 57.1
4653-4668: 0.00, 58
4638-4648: 0.09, 53.3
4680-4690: -0.04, 59.8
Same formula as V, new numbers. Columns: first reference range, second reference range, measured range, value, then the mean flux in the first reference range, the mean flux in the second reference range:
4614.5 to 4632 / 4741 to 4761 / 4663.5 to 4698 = 0.45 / 59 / 58.1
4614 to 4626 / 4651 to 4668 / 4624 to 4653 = 1.40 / 59.3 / 57.8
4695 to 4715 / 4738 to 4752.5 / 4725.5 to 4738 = 0.42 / 56.1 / 59.5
